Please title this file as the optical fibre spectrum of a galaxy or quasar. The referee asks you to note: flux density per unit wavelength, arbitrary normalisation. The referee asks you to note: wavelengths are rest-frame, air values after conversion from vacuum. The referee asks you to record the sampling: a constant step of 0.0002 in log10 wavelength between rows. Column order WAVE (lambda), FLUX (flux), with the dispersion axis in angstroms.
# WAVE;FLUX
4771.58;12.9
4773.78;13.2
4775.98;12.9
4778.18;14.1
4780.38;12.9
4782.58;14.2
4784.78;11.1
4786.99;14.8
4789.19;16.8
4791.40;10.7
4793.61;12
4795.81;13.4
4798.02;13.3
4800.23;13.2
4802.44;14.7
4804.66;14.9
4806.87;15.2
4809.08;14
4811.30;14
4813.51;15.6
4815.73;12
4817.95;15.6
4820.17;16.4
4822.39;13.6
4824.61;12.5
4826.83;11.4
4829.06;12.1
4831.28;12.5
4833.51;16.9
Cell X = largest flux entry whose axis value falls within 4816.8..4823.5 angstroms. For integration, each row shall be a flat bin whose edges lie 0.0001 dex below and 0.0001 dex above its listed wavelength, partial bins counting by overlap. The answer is 16.4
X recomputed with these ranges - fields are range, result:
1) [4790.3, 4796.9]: 13.4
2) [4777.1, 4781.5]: 14.1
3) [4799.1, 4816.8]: 15.6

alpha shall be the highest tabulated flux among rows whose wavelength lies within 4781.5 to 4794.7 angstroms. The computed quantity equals 16.8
